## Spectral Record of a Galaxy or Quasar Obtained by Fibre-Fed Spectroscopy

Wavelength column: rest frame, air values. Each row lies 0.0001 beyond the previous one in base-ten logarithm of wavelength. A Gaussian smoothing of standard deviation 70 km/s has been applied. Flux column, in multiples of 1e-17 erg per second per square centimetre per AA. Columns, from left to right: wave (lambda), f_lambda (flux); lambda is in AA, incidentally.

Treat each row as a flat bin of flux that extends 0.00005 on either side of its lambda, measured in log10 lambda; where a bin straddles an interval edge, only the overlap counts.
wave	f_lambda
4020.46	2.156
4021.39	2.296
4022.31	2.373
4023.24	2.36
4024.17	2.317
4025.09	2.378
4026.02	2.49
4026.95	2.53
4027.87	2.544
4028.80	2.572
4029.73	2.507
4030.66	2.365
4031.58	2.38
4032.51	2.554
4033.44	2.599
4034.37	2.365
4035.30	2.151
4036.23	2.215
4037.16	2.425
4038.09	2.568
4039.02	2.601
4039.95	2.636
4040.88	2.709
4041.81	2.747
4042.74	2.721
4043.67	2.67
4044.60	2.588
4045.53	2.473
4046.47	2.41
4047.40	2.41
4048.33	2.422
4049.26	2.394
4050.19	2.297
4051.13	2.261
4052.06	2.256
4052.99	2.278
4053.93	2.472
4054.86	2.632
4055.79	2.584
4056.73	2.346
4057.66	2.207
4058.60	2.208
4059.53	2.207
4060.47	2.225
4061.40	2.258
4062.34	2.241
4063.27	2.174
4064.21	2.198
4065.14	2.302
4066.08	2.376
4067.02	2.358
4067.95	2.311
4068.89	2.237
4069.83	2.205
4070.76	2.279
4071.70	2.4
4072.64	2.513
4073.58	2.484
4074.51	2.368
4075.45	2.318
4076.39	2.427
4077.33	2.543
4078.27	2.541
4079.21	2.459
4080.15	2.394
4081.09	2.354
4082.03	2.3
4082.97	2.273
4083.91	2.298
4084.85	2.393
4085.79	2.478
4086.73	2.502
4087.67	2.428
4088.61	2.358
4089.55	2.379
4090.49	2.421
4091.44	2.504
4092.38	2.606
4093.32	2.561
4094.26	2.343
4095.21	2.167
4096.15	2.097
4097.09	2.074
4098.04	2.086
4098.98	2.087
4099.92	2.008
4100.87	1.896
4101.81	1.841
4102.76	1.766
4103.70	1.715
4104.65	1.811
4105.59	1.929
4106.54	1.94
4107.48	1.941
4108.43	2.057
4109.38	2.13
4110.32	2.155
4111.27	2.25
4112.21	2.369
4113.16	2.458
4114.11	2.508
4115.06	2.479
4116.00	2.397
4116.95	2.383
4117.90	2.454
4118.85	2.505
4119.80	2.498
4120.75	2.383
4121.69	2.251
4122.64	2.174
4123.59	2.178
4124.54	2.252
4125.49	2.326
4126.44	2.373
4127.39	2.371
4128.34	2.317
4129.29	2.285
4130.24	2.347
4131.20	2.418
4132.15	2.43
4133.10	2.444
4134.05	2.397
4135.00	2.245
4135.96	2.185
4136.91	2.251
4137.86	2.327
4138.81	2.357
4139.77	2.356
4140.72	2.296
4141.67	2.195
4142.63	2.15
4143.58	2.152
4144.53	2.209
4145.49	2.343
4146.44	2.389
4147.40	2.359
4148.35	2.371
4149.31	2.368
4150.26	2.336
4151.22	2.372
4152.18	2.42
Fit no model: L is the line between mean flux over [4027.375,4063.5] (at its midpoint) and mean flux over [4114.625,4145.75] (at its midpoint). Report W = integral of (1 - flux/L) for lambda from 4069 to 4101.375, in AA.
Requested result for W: 0.6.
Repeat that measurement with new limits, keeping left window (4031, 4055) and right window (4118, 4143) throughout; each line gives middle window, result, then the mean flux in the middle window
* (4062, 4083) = 0.57 AA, 2.35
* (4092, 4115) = 2.39 AA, 2.12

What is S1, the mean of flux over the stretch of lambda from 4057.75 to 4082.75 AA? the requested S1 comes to 2.33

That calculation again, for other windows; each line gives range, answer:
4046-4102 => 2.33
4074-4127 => 2.27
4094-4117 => 2.11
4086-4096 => 2.42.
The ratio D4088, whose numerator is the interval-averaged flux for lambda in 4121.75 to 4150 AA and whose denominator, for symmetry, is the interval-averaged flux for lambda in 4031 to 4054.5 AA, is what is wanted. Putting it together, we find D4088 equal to 0.9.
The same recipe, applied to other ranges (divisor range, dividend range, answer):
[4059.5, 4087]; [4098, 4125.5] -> 0.93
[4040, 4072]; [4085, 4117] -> 0.93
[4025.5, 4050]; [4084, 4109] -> 0.87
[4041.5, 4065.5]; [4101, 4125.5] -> 0.92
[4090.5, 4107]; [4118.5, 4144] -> 1.11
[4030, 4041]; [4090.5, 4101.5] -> 0.90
